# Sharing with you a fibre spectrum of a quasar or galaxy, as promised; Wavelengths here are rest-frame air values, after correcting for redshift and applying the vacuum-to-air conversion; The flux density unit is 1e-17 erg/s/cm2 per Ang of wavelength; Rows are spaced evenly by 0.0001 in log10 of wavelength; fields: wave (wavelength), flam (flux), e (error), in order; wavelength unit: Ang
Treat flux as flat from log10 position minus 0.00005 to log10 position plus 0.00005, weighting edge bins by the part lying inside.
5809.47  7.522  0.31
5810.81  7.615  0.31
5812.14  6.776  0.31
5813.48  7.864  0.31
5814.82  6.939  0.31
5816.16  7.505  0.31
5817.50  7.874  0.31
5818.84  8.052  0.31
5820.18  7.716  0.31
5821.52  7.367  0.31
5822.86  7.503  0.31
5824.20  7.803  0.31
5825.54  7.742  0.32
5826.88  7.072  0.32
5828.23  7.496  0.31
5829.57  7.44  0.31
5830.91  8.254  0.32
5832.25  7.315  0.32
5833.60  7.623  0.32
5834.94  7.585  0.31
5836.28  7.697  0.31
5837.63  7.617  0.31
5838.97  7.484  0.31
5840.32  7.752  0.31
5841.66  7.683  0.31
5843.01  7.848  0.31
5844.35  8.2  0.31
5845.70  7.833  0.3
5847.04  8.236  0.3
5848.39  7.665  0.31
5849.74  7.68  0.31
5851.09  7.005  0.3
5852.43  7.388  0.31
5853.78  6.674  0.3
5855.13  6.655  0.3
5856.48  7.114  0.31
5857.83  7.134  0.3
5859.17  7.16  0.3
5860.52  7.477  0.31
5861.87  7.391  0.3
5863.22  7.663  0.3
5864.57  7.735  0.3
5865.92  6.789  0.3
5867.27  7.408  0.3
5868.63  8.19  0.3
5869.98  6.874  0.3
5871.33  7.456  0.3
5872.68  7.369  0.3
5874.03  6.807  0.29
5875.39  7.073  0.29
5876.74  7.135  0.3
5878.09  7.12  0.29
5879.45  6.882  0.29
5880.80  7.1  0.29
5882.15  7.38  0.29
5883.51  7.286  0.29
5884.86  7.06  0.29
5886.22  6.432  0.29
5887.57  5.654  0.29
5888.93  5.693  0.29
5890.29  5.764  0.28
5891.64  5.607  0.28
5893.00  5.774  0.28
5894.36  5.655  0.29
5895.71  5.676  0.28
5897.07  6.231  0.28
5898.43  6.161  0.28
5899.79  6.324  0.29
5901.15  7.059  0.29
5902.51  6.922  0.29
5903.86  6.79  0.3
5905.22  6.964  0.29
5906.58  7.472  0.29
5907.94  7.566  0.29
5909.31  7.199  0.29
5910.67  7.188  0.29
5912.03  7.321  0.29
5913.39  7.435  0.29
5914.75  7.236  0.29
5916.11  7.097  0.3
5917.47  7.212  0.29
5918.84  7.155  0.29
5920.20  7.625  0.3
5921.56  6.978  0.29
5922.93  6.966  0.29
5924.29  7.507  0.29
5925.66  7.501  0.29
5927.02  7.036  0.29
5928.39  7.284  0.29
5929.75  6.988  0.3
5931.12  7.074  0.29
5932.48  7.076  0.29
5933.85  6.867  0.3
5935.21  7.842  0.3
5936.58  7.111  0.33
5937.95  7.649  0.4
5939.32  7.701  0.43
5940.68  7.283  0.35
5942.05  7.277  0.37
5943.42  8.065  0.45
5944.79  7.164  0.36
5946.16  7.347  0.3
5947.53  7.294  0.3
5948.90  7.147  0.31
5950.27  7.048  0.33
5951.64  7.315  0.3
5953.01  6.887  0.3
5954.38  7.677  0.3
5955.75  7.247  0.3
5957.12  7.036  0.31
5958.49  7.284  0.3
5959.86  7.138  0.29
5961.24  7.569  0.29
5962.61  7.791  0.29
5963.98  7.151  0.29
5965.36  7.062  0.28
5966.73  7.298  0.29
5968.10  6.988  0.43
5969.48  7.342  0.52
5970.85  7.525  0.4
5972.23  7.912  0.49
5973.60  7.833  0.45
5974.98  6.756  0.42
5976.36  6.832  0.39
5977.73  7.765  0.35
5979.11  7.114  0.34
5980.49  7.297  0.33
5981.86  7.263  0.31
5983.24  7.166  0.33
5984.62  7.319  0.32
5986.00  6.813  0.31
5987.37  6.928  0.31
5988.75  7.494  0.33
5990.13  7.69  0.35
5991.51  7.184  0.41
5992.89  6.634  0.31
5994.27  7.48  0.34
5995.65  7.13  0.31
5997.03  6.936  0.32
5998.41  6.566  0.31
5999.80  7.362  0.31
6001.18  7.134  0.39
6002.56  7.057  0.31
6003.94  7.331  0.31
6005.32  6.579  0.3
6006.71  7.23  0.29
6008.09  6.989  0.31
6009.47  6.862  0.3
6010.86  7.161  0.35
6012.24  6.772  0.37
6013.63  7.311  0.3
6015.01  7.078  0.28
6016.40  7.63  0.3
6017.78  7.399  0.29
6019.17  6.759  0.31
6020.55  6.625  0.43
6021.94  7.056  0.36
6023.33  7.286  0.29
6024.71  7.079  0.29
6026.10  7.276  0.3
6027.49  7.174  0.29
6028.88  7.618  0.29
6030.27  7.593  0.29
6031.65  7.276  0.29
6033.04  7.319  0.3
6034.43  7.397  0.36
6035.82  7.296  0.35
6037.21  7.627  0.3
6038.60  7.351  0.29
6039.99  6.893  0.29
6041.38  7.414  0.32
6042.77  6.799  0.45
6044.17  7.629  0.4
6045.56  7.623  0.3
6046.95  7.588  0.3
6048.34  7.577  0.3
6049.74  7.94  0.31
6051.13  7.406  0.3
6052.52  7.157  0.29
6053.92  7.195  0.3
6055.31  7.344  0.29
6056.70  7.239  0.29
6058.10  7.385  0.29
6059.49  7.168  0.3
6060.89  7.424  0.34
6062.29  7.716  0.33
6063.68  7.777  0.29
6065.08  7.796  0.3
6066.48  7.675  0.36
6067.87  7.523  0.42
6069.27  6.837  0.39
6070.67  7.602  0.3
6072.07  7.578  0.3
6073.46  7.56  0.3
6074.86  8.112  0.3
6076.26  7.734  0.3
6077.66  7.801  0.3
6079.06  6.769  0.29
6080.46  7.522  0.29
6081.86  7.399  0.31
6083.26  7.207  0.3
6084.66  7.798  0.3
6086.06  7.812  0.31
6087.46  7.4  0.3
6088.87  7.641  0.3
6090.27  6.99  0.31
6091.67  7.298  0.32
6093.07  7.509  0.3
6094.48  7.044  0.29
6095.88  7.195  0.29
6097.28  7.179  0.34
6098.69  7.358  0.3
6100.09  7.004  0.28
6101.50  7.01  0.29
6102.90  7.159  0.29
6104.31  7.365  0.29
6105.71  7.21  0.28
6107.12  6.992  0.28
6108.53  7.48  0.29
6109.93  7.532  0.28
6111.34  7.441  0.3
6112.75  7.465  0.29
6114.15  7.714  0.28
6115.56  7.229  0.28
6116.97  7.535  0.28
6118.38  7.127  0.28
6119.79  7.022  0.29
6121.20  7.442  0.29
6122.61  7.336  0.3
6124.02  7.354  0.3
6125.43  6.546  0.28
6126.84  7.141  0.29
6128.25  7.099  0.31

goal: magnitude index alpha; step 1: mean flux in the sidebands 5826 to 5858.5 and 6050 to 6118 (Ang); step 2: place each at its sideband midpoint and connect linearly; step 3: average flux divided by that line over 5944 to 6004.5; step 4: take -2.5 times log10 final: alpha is 0.03 mag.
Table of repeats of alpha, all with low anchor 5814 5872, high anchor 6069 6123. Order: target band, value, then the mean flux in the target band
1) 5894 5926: 0.075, 6.98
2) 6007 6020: 0.046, 7.11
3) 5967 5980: 0.016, 7.34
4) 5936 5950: 0.010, 7.39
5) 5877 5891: 0.129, 6.65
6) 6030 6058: 0.003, 7.38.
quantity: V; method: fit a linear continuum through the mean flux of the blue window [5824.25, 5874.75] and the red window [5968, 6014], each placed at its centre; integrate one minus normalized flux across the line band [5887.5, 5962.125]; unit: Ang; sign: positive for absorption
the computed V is 3.0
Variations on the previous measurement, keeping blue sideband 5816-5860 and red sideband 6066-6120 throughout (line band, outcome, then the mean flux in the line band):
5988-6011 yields 1.05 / 7.1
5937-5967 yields 0.56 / 7.34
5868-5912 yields 4.47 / 6.75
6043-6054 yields -0.13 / 7.5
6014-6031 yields 0.49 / 7.22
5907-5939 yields 0.99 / 7.26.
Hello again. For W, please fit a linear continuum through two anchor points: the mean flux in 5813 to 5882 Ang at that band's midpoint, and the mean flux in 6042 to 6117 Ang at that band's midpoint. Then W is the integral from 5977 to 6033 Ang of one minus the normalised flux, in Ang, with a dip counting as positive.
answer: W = 2.01 Ang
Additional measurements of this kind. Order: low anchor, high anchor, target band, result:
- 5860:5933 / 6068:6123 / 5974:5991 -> -0.2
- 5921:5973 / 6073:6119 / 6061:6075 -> -0.4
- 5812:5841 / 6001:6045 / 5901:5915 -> 0.4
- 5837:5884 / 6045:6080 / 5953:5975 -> 0.3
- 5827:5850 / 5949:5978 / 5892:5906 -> 2.2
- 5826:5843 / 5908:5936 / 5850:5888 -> 1.6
